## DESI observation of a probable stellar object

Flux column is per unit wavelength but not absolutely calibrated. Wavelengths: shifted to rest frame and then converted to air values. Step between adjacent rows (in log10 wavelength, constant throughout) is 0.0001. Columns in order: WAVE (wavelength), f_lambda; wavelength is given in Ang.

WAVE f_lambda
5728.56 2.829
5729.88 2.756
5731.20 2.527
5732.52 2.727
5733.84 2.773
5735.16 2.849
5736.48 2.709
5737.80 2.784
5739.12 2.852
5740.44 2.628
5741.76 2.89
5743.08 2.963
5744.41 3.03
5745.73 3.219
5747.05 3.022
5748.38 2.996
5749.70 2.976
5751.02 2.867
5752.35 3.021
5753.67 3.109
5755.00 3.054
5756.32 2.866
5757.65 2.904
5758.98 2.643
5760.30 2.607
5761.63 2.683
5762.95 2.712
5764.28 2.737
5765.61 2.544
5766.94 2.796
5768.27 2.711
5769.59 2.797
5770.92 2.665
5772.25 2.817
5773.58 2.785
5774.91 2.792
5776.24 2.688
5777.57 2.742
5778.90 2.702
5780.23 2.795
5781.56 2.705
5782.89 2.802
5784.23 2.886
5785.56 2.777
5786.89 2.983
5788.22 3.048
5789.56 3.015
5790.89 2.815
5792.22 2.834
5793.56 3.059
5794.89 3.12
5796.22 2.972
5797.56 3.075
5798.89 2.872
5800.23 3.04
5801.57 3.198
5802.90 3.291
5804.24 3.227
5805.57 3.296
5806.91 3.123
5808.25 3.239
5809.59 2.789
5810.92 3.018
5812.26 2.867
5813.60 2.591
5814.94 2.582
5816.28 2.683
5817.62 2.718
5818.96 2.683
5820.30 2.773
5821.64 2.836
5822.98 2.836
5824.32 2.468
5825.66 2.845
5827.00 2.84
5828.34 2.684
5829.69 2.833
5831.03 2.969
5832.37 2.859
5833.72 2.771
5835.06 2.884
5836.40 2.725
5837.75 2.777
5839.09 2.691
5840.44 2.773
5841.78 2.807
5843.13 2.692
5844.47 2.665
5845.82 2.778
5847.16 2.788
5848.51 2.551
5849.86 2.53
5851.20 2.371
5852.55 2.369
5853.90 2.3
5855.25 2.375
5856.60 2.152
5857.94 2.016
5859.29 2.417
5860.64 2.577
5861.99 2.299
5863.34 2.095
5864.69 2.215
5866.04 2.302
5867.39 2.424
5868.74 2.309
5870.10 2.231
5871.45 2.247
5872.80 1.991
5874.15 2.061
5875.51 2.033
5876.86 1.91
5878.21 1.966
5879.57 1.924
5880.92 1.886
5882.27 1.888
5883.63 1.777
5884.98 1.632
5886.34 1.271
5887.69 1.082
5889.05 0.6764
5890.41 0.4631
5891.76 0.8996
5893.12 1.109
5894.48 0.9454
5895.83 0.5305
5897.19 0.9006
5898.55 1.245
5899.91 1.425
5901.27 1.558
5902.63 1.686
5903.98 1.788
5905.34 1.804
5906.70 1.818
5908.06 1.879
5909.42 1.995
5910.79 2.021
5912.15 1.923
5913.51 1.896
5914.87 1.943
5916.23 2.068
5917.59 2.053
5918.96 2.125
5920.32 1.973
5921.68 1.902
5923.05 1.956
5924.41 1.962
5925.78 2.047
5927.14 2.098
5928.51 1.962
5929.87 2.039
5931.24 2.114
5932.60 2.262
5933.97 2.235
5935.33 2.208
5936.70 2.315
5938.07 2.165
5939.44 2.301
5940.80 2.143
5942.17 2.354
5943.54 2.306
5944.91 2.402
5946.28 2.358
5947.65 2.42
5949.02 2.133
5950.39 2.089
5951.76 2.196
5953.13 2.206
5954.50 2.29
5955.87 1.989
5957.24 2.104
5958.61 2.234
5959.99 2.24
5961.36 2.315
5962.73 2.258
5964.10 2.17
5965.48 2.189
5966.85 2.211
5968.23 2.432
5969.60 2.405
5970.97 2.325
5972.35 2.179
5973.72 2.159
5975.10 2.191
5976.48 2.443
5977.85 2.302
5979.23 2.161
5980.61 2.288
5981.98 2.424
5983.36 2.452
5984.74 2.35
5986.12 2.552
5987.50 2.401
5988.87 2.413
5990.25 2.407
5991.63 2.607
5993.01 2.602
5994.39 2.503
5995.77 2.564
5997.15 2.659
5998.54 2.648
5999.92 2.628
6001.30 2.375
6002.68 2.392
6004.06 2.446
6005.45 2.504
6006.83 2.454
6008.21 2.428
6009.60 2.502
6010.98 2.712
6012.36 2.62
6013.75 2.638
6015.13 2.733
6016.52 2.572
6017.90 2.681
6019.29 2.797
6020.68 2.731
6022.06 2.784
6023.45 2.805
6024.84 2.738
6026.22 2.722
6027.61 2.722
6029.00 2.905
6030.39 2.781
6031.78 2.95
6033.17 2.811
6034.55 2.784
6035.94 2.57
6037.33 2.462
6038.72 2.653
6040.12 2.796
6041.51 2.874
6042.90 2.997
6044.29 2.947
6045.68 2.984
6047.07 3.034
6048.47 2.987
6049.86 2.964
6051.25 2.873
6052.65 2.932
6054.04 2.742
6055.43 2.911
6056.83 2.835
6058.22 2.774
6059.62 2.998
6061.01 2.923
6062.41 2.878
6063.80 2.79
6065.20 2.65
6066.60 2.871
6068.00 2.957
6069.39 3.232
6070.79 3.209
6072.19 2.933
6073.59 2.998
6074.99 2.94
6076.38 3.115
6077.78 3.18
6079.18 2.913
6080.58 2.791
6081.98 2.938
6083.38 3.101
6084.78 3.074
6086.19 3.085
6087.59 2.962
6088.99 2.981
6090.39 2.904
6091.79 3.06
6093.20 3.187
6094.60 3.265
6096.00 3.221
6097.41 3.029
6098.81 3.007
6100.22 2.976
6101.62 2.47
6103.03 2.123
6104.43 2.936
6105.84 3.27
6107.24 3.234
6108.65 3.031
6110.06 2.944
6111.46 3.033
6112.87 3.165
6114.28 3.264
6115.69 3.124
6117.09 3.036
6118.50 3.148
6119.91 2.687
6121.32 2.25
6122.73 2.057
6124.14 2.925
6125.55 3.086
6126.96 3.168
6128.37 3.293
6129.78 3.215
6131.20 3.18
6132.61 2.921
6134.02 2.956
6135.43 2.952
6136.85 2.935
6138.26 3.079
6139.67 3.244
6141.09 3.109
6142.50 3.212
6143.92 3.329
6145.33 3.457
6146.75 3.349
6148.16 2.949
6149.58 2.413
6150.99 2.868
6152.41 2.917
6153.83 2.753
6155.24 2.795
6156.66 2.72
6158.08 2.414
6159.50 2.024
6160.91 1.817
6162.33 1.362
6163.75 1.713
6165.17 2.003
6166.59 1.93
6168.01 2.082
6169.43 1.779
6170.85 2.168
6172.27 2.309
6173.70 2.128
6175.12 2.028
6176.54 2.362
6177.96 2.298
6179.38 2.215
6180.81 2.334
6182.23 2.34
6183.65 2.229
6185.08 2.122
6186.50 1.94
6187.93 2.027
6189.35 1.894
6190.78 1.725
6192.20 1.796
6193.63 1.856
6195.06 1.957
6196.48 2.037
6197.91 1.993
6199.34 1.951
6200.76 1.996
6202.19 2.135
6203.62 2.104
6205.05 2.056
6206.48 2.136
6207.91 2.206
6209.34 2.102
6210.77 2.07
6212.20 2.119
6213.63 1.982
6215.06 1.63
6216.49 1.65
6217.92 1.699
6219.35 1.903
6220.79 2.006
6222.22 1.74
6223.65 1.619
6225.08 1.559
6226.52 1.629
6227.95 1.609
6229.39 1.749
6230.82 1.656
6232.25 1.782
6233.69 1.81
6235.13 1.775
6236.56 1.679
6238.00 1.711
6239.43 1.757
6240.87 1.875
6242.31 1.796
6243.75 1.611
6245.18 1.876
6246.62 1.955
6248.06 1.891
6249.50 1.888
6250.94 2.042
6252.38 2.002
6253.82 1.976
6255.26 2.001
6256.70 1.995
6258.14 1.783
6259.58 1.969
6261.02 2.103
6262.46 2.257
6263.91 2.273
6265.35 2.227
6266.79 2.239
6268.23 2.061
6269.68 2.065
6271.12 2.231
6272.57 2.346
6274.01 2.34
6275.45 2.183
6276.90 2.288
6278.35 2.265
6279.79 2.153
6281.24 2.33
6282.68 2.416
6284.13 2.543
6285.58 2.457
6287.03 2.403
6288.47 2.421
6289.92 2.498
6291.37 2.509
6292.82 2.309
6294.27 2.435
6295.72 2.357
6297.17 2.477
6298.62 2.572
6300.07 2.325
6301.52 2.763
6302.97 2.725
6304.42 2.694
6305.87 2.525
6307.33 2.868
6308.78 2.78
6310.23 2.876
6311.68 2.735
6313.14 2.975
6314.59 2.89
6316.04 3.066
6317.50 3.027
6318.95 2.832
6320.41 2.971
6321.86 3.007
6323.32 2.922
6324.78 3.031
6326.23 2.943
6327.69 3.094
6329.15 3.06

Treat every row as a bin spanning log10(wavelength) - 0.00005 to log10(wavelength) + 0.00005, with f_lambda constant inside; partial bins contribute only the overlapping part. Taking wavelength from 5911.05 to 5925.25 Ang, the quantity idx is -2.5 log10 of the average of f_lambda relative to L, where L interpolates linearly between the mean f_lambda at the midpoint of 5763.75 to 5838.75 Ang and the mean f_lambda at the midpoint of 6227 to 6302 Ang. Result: 0.32 mag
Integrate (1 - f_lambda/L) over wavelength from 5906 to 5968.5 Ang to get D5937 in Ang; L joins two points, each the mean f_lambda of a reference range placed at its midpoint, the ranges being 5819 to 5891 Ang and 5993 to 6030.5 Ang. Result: 8.73 Ang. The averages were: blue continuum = 2.32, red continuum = 2.63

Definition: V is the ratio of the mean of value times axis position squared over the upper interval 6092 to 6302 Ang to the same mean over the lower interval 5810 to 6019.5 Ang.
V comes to 1.14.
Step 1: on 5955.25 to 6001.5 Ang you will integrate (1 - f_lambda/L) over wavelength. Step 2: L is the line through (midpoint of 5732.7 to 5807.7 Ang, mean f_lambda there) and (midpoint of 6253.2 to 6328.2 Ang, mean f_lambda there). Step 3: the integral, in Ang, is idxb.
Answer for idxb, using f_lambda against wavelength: 6.29 Ang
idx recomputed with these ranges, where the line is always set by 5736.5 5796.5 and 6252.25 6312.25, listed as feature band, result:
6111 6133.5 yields -0.18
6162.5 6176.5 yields 0.22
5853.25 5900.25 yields 0.48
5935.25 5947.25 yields 0.17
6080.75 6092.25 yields -0.18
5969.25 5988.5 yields 0.14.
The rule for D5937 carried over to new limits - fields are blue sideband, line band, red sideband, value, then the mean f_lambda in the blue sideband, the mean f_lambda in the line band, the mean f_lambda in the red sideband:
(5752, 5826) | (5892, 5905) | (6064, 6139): 7.4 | 2.86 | 1.25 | 2.98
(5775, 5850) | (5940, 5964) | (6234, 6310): 3.8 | 2.85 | 2.24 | 2.22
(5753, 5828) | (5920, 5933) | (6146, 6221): 2.9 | 2.86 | 2.03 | 2.14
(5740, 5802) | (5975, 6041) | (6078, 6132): 8.2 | 2.87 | 2.58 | 2.98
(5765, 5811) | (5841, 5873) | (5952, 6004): 3.7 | 2.91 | 2.4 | 2.35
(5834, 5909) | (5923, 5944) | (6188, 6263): -2.0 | 1.99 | 2.16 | 1.89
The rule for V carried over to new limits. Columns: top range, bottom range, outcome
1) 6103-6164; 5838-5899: 1.58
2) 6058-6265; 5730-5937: 1.12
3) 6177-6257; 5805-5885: 0.86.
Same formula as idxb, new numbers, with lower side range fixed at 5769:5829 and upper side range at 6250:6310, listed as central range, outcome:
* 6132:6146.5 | -3.7 Ang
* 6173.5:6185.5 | 1.0 Ang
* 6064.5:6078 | -2.3 Ang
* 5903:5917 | 4.3 Ang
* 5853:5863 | 1.8 Ang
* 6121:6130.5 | -1.4 Ang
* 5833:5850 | 0.6 Ang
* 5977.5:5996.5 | 1.6 Ang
